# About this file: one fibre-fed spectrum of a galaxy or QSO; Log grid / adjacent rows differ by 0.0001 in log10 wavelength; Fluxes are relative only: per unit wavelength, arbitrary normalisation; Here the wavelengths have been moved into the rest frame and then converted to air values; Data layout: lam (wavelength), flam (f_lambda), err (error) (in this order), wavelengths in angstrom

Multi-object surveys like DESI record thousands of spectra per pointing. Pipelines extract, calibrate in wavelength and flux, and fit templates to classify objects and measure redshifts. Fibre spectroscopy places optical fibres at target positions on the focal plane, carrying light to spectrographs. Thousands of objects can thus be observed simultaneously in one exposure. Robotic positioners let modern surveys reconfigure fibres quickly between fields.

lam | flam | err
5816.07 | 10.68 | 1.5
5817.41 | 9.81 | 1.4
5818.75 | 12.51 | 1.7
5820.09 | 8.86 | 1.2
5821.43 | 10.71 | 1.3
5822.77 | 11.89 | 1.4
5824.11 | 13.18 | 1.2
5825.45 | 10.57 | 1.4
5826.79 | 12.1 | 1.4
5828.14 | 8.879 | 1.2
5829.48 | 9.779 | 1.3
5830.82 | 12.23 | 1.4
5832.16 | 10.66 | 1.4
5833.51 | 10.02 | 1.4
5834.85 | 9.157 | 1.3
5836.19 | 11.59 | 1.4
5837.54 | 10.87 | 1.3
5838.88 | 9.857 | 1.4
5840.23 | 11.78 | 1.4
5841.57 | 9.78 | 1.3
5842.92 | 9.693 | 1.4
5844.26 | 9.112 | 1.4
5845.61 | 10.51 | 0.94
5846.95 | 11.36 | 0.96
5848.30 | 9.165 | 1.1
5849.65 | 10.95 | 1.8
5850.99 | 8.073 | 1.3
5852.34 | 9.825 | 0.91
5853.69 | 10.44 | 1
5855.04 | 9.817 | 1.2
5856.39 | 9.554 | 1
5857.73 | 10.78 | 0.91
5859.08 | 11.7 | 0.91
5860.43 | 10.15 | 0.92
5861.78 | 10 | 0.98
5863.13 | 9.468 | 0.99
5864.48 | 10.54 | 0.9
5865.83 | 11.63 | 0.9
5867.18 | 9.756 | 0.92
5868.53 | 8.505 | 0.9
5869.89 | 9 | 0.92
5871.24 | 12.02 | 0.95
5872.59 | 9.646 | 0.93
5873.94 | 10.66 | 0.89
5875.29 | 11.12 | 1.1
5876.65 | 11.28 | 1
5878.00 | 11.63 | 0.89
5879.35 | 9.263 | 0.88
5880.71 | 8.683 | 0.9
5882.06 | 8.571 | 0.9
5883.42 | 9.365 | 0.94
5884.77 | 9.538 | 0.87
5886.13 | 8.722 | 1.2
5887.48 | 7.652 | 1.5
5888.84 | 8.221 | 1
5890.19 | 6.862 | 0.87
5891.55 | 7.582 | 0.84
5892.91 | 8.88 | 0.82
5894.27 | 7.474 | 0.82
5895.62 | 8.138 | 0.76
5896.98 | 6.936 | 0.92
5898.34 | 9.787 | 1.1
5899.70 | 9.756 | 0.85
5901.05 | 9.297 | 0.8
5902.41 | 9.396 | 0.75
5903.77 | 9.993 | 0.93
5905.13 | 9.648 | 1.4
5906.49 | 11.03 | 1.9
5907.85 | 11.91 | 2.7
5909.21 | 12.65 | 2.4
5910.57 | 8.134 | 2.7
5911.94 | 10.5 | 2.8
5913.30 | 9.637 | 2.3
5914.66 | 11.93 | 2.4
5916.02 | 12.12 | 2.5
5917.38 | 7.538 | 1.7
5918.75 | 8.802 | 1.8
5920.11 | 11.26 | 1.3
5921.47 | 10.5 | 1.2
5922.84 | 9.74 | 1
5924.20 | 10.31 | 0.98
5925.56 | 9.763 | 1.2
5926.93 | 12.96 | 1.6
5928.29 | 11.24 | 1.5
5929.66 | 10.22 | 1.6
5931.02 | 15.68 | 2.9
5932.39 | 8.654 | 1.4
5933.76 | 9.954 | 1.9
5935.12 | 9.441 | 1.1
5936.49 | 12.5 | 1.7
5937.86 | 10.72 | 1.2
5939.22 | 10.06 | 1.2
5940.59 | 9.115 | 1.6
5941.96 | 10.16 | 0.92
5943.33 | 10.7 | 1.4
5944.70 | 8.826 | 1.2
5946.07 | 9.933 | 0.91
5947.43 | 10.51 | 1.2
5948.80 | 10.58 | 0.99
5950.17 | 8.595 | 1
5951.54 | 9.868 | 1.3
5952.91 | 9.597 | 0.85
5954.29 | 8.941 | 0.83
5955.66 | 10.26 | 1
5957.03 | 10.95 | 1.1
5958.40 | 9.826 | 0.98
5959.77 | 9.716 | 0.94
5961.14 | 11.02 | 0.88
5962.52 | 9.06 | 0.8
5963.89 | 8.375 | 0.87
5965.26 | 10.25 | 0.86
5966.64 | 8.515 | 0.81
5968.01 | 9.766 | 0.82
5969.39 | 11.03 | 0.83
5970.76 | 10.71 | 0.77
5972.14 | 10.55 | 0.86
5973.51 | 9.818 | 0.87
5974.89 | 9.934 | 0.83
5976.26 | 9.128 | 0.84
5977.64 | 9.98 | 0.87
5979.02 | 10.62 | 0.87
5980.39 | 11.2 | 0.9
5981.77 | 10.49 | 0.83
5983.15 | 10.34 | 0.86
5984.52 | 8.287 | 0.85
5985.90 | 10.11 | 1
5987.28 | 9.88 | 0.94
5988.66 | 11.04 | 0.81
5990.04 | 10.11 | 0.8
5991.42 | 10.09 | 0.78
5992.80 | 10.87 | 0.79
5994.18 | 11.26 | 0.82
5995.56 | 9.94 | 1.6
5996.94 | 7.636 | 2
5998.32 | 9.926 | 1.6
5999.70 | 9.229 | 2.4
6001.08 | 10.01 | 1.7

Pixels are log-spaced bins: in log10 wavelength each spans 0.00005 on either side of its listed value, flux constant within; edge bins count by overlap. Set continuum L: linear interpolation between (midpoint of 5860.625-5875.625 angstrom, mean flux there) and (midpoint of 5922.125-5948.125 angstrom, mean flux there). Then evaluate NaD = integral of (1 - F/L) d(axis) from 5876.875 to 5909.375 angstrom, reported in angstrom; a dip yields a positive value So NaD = 3.6 angstrom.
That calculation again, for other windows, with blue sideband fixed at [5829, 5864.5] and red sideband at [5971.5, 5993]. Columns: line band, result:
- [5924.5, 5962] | -0.7 angstrom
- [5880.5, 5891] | 1.8 angstrom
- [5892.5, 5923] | 1.2 angstrom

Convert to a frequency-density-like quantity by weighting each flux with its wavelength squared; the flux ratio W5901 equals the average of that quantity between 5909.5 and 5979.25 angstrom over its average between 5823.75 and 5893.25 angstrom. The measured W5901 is 1.05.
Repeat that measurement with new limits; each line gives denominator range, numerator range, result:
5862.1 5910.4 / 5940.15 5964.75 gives 1.05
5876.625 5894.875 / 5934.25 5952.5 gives 1.17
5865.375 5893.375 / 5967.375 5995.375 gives 1.12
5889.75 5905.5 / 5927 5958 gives 1.21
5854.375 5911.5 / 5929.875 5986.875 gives 1.07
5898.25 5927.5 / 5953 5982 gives 0.99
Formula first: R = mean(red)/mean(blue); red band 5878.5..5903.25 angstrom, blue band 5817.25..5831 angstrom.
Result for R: 0.8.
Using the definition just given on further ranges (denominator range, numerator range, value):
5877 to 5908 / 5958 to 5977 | 1.09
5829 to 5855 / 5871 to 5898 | 0.89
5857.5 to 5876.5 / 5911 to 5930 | 1.01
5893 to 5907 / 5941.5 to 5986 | 1.09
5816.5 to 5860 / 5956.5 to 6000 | 0.95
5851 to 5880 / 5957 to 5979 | 0.96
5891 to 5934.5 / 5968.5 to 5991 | 1.01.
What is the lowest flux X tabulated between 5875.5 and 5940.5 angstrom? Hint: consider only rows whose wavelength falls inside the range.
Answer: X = 6.862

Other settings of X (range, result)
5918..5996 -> 8.287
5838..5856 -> 8.073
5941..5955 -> 8.595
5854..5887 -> 8.505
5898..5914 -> 8.134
